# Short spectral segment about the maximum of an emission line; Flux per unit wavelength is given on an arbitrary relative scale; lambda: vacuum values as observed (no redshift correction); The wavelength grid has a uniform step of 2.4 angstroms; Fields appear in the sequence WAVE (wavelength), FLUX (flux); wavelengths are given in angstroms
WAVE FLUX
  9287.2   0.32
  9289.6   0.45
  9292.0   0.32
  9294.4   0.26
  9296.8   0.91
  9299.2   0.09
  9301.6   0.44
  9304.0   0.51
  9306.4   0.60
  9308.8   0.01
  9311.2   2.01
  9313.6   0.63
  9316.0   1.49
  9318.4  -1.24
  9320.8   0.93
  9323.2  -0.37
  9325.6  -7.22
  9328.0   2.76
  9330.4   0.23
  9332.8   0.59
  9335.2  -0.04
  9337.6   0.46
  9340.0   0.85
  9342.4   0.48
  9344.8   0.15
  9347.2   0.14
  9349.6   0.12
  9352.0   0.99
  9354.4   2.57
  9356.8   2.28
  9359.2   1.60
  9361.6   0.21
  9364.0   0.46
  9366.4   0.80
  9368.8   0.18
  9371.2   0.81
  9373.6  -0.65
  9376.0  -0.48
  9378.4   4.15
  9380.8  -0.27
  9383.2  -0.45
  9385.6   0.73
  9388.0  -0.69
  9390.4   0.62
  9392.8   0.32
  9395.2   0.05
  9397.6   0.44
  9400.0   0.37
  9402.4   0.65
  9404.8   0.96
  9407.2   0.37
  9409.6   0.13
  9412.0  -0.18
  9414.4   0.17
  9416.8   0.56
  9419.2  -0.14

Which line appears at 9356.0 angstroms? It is [O III] 5007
